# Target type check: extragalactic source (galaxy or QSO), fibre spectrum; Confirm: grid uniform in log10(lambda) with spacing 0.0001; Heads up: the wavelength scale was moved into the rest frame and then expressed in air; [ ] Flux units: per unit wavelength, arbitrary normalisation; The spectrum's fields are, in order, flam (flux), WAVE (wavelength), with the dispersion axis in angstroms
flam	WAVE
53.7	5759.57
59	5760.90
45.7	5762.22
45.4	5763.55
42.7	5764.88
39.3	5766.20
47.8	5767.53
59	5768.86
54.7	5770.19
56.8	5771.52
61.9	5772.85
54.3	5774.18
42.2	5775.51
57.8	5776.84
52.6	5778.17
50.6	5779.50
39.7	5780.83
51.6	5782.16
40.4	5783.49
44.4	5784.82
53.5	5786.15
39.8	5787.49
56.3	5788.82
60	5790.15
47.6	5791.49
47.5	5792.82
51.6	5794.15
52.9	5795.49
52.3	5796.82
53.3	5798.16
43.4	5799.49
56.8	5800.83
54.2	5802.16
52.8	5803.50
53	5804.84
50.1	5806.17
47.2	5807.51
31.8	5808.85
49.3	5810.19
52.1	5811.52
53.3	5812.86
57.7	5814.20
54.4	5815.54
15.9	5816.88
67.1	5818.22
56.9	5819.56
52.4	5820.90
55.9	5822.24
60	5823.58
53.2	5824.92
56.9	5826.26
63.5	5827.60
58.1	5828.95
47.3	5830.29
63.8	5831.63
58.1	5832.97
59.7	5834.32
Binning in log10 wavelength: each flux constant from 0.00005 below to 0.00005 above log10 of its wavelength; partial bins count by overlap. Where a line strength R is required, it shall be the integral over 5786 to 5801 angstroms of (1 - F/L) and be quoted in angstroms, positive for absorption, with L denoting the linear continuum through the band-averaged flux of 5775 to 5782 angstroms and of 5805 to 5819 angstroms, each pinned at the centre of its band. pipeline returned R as -0.7 angstroms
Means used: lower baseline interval 49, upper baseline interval 48.2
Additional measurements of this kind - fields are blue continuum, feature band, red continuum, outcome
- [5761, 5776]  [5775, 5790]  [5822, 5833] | 1.0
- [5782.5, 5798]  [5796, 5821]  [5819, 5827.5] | 1.5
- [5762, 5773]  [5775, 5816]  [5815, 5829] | 1.5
